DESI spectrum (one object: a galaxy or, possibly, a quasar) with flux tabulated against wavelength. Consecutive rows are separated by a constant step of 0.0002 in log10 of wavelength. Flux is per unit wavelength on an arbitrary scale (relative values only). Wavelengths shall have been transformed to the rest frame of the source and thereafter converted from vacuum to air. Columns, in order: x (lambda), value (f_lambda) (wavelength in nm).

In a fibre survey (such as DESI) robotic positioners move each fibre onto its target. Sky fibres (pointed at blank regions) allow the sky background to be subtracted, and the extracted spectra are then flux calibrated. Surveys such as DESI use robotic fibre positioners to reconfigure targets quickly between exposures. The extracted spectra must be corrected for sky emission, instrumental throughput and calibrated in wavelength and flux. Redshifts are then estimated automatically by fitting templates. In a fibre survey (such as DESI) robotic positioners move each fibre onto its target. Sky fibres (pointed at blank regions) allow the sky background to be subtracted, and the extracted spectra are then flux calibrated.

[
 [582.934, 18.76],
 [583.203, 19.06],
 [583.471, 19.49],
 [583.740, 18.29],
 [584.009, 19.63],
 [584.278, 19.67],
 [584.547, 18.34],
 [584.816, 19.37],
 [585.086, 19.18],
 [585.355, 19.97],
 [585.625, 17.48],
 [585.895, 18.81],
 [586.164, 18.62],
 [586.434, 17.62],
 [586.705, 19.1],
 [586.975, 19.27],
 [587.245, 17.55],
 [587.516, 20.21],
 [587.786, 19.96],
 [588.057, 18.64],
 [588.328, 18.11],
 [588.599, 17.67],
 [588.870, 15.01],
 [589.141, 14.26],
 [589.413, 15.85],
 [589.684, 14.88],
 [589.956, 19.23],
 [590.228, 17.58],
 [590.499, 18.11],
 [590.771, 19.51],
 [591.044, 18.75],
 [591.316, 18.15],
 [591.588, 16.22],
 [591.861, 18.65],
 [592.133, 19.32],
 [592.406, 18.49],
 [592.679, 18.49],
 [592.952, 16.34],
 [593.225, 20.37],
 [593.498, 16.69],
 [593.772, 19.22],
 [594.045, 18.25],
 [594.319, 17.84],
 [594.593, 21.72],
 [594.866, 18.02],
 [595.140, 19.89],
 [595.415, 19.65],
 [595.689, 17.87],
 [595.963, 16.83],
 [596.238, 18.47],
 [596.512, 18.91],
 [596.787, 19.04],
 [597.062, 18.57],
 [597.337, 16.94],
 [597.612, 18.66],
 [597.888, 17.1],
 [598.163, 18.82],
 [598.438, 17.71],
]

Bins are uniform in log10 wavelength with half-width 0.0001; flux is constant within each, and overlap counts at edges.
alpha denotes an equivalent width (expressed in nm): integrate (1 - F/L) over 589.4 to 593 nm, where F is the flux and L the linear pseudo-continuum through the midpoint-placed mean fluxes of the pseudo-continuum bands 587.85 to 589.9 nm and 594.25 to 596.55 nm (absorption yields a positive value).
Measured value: -0.11 nm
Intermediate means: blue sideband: 16.6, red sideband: 18.8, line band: 17.9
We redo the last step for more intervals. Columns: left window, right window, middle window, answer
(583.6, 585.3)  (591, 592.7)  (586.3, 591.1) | 0.20 nm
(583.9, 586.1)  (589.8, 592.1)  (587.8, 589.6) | 0.18 nm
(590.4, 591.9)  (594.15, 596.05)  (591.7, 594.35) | 0.02 nm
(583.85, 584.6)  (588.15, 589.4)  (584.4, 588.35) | -0.22 nm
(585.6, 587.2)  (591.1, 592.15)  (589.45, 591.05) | 0.03 nm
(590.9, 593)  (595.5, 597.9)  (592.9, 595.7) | -0.11 nm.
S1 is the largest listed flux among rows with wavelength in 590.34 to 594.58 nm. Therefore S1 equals 20.37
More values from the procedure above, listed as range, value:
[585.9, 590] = 20.21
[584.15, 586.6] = 19.97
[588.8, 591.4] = 19.51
